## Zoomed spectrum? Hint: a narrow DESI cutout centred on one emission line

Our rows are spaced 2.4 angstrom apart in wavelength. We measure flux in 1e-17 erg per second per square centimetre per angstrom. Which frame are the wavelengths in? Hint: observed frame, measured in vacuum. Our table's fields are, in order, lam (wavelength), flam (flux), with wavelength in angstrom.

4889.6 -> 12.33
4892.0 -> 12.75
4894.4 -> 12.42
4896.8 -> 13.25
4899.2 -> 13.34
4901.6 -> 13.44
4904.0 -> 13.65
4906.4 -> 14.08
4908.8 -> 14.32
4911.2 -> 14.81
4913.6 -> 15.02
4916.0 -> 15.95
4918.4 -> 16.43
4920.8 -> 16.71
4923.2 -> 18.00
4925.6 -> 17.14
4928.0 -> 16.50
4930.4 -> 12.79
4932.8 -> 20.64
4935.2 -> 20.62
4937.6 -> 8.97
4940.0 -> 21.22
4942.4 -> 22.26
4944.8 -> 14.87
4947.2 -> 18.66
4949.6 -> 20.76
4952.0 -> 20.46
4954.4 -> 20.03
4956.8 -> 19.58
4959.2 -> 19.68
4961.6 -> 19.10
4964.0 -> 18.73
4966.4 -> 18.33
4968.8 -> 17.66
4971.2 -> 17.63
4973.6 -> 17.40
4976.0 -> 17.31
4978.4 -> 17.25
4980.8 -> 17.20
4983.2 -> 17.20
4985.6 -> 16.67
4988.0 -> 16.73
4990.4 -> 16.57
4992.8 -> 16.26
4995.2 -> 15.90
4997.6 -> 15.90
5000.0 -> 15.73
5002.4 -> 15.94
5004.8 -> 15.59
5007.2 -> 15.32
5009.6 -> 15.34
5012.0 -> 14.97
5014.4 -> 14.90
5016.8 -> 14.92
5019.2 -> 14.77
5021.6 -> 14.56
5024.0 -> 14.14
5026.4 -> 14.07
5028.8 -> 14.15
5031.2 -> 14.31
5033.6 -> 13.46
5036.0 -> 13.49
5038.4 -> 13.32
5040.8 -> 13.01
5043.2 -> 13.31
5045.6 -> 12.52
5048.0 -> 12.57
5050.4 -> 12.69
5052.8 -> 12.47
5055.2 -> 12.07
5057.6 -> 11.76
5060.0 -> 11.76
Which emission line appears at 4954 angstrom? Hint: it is C IV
